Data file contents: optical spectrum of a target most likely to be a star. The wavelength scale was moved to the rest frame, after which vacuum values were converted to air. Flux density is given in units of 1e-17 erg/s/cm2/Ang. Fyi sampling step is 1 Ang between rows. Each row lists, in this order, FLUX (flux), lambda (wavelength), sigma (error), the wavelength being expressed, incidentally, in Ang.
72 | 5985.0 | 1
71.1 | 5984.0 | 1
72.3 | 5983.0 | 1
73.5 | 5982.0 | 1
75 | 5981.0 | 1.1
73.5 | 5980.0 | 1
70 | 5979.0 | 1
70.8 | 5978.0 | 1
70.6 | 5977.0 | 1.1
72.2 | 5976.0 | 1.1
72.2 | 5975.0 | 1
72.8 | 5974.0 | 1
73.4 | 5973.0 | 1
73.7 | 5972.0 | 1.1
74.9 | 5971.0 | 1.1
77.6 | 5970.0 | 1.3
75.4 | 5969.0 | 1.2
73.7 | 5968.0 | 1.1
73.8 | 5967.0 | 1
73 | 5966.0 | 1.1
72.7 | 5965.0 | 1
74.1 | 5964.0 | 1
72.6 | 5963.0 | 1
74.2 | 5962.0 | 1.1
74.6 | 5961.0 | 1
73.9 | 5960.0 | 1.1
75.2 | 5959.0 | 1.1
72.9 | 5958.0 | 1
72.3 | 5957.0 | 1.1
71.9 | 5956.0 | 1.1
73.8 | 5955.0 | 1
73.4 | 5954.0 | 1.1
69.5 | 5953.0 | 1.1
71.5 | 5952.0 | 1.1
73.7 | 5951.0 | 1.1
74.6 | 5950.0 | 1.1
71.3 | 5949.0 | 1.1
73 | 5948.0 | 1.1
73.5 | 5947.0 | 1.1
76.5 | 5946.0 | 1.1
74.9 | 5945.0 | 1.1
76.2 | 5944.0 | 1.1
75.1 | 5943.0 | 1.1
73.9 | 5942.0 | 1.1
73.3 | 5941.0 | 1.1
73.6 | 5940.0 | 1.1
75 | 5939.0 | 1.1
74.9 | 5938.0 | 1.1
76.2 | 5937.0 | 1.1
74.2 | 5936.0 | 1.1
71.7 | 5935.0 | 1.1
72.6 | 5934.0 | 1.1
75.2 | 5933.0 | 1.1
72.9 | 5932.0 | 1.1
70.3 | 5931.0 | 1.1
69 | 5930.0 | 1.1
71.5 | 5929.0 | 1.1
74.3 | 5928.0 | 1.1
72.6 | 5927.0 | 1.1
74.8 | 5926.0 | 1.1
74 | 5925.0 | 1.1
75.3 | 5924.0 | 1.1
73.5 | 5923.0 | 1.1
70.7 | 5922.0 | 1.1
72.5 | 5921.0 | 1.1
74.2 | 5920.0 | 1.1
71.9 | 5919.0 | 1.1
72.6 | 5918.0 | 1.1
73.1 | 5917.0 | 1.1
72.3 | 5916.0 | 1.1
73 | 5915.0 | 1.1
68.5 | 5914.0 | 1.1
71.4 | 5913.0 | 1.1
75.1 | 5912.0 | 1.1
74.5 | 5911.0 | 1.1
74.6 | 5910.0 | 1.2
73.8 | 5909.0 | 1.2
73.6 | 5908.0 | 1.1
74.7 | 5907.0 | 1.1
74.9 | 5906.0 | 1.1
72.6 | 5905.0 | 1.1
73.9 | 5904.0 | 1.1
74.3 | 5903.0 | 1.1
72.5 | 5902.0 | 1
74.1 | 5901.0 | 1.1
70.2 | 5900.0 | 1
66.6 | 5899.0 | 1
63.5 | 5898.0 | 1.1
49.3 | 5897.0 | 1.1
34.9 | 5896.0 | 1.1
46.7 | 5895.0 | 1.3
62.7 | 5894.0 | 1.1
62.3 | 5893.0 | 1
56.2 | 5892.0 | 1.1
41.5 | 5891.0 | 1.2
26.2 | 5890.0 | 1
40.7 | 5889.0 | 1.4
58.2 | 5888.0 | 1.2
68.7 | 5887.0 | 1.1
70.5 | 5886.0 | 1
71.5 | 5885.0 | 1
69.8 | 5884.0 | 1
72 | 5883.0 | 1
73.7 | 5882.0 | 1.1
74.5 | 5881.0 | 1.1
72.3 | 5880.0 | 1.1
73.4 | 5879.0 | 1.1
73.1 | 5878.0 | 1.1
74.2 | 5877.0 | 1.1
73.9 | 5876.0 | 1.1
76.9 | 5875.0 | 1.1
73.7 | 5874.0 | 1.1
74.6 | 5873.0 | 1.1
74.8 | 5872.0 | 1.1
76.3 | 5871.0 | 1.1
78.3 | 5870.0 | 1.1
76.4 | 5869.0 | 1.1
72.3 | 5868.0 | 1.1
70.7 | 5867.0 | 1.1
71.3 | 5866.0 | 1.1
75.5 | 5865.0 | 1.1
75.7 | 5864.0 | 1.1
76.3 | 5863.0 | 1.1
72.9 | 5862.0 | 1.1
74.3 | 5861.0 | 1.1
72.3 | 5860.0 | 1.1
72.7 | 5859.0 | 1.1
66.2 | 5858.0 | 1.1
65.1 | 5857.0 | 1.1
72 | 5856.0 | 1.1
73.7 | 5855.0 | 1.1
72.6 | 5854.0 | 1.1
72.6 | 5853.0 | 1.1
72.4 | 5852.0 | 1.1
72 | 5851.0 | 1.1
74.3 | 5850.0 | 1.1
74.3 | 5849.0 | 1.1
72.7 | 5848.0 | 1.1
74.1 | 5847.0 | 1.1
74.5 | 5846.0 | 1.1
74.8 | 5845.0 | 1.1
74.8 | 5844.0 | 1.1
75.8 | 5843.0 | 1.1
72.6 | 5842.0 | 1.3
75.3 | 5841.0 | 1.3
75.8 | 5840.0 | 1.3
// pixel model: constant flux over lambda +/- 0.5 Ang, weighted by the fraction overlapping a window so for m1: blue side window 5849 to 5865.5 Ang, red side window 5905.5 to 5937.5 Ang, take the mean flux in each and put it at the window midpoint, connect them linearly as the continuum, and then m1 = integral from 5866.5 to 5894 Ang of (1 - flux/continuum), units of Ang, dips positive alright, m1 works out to 2.0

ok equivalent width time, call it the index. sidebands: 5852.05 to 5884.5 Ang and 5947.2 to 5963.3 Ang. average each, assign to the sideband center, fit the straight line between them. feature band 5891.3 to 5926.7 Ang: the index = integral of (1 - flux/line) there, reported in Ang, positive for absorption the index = 2.02 Ang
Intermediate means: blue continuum 73.2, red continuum 73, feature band 69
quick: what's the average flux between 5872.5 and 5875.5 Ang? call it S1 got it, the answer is 75.1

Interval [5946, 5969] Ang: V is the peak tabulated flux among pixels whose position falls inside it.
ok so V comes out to 76.5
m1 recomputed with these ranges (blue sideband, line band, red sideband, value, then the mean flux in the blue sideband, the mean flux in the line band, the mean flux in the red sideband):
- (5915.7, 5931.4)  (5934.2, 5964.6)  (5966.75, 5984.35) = -0.33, 72.7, 73.7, 73.1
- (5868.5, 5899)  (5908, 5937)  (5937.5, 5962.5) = -1.23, 64.7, 72.9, 73.7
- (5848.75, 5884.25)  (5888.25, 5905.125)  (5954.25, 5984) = 3.56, 73.3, 57.8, 73.3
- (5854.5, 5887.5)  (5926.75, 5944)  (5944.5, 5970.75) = 0.01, 73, 73.4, 73.6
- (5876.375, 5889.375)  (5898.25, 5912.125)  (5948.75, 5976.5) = -0.55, 69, 73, 73.4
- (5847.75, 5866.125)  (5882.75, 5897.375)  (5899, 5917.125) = 3.55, 72.6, 55.2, 73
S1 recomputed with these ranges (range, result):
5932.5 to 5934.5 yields 73.9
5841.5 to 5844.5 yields 74.4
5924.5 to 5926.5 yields 74.4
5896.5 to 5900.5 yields 62.4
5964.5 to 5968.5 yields 73.3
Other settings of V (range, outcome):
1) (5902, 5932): 75.3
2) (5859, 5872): 78.3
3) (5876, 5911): 74.9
